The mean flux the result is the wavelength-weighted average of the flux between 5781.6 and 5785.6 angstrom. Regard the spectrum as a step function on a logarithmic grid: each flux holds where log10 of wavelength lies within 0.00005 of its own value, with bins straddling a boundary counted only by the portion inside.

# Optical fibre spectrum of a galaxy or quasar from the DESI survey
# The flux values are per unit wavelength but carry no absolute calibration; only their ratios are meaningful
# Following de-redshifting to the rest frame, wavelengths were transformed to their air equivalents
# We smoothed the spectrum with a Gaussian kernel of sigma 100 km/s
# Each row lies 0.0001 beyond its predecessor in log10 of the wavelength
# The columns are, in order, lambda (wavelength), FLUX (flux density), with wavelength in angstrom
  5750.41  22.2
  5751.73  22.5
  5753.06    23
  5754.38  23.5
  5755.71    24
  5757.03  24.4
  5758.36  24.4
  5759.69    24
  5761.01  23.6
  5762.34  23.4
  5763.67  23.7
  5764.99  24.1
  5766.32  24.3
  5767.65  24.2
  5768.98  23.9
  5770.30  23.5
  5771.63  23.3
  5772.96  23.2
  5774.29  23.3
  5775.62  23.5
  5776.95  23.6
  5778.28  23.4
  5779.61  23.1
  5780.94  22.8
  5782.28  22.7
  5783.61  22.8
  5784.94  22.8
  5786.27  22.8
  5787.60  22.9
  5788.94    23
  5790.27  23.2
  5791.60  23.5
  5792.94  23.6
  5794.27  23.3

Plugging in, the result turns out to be 22.7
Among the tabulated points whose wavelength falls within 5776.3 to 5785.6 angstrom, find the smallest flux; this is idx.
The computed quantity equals 22.7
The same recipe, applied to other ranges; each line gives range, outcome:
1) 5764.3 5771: 23.5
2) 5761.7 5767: 23.4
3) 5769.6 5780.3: 23.1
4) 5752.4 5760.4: 23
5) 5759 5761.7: 23.6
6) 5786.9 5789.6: 22.9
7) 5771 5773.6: 23.2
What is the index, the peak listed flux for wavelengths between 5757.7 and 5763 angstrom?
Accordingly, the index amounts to 24.4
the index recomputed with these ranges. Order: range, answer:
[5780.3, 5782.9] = 22.8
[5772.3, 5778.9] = 23.6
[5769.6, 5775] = 23.5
